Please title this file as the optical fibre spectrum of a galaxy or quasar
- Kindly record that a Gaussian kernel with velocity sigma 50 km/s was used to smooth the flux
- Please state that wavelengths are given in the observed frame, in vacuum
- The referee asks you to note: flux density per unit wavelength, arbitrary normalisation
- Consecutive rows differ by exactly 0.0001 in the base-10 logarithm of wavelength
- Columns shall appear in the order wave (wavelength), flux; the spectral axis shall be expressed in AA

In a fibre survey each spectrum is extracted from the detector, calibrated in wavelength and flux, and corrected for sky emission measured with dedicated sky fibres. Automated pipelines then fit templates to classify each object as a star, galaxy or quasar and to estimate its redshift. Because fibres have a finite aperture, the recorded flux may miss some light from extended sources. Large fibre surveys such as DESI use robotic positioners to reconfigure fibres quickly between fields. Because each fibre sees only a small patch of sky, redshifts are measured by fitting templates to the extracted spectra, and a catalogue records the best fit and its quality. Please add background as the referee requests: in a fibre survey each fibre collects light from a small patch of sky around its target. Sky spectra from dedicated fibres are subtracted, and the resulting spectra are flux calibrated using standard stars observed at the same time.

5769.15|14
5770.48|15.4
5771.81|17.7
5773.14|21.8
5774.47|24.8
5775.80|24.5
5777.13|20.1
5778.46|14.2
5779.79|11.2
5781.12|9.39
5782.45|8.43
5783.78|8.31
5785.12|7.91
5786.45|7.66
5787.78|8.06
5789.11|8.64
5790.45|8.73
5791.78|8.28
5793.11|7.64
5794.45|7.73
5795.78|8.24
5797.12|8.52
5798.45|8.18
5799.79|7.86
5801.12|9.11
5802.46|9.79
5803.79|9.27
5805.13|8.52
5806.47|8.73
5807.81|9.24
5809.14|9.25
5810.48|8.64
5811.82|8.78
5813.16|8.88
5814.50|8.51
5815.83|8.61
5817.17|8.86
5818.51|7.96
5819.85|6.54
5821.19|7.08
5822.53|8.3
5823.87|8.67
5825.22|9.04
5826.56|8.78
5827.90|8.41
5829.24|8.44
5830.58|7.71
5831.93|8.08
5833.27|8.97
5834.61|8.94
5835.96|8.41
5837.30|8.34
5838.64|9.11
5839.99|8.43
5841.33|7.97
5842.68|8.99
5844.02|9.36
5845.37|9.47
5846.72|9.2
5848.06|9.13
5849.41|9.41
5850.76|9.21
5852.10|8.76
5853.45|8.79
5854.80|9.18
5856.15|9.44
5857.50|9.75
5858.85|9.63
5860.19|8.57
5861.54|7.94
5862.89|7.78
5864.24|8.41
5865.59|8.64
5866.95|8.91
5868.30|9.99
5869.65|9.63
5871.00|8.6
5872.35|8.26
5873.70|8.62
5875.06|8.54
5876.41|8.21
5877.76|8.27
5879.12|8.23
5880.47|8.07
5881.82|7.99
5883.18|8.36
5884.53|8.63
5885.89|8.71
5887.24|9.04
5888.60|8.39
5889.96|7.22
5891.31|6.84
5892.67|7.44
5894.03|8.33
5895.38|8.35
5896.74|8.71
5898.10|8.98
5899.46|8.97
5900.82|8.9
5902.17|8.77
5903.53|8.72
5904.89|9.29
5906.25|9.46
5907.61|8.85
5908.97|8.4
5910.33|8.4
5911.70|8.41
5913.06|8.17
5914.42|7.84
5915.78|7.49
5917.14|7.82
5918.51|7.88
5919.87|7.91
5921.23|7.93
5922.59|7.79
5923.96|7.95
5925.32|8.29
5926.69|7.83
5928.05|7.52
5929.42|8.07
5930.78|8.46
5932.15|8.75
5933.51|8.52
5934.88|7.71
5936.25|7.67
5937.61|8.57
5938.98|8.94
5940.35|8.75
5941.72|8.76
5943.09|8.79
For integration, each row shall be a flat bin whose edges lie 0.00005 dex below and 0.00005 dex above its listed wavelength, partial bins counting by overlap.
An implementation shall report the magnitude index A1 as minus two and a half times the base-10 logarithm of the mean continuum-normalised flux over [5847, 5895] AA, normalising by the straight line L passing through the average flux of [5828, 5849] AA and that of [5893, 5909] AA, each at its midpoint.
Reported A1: 0.02 mag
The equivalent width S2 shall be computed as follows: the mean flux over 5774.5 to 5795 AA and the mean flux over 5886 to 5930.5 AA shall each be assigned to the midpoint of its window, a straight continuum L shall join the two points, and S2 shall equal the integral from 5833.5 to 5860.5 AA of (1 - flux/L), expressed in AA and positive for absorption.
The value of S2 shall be 1.9 AA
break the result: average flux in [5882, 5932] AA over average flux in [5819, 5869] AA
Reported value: 0.95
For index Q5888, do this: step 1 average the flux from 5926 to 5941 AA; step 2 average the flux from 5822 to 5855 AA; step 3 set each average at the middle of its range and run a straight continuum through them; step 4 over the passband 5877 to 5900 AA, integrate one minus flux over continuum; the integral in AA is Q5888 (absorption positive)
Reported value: 0.6 AA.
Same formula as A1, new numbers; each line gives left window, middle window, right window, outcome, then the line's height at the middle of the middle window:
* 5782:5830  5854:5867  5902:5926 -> -0.06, 8.36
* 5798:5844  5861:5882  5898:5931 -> -0.01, 8.42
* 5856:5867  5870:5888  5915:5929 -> 0.00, 8.48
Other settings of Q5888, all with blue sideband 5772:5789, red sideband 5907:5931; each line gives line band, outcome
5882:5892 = 1.30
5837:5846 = 1.95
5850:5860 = 1.38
